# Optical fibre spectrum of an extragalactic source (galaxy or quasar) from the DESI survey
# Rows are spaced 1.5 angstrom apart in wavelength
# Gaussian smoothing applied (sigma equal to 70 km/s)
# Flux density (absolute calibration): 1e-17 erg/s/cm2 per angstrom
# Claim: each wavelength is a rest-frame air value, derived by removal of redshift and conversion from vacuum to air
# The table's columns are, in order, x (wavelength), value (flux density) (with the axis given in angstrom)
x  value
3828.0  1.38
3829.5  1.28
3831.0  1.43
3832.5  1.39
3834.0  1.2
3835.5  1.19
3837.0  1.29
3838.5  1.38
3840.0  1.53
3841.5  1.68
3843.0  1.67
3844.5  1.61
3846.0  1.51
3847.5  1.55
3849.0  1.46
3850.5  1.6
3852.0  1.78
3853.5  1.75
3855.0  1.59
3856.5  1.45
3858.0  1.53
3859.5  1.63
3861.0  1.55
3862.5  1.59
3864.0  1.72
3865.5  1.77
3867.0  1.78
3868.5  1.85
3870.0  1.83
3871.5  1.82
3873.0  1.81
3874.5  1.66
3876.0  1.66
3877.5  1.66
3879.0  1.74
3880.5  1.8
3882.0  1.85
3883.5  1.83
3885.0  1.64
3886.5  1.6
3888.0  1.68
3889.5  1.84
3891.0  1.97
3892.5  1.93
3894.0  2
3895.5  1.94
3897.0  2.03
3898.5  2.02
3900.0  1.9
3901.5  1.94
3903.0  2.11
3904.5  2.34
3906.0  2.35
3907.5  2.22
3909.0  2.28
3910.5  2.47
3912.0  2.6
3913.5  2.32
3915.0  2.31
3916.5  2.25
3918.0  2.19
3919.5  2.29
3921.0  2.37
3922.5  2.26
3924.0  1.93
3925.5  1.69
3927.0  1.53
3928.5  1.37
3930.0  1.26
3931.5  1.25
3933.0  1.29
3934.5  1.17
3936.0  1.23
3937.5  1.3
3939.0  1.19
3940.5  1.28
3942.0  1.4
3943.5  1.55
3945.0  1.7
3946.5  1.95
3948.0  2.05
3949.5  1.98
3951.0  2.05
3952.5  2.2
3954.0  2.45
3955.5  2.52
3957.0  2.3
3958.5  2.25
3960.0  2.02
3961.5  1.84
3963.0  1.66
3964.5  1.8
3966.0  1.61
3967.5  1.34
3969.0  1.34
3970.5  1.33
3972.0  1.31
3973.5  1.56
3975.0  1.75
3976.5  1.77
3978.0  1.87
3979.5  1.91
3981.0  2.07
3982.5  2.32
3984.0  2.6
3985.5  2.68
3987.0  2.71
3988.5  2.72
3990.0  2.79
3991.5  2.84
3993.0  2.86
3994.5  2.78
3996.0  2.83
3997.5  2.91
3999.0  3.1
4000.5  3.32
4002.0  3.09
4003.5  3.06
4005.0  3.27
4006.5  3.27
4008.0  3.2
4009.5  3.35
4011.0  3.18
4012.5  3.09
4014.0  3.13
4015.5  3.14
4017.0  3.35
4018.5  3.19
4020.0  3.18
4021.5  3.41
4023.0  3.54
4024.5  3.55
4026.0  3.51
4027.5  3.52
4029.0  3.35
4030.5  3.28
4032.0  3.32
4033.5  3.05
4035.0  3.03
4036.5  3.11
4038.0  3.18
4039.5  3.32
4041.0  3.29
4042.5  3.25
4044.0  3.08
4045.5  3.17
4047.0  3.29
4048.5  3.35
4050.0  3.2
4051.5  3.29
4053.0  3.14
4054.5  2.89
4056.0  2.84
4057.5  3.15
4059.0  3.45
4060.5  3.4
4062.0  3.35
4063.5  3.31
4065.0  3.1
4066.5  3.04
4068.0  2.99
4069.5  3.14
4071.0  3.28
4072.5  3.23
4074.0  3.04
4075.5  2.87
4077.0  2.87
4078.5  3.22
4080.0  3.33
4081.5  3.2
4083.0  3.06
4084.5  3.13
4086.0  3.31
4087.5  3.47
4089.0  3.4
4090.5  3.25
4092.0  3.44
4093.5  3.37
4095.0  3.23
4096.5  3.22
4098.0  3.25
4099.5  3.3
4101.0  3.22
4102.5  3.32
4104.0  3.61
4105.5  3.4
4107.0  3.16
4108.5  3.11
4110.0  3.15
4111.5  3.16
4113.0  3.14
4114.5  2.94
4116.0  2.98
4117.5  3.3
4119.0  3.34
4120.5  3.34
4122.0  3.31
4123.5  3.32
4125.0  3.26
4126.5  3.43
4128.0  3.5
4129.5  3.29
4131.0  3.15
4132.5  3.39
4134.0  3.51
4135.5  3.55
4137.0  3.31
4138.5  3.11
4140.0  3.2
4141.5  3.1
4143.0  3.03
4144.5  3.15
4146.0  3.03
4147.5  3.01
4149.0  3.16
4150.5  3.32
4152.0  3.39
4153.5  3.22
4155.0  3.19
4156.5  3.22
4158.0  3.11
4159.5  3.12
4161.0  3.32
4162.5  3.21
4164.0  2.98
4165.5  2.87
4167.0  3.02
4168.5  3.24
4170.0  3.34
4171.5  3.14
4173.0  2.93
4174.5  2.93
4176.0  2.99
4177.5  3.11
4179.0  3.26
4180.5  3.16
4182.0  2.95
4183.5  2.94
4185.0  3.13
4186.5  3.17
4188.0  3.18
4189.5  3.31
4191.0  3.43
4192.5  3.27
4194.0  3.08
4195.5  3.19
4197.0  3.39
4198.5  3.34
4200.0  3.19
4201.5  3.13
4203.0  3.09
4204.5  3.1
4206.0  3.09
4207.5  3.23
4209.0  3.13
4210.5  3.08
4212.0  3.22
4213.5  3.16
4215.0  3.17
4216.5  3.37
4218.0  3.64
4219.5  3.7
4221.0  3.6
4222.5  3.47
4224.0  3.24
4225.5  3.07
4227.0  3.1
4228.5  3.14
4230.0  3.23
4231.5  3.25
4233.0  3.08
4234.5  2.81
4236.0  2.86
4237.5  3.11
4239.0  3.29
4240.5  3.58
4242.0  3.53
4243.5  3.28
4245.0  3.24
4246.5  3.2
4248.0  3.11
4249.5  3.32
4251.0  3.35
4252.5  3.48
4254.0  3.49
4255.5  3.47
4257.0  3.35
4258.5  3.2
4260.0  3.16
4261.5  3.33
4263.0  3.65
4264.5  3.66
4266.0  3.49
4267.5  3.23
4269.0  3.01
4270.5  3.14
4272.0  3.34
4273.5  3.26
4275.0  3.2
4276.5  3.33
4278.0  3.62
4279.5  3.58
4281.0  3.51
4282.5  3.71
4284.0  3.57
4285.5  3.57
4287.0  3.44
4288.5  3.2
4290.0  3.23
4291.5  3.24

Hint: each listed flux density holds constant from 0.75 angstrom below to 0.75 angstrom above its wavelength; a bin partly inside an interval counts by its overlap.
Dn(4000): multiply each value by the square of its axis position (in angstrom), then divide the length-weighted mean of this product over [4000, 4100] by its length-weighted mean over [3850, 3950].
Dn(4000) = 1.92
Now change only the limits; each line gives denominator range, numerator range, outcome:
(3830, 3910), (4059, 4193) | 2.10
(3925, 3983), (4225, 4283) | 2.24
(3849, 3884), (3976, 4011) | 1.74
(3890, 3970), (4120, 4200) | 1.89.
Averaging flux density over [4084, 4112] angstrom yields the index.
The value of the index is 3.29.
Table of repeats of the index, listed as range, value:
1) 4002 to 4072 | 3.23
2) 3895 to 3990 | 1.93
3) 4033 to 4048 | 3.18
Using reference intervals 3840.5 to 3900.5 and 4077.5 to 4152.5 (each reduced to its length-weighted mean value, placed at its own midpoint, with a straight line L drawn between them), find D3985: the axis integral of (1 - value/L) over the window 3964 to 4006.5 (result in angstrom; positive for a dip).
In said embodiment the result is 1.8 angstrom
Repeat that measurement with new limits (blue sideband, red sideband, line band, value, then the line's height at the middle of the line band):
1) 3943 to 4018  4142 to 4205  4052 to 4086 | -4.9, 2.74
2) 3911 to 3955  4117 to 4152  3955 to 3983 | 3.5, 2.07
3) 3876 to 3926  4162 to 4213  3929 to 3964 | 7.7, 2.21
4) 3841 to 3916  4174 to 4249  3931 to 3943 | 4.7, 2.09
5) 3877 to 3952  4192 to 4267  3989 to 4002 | -4.1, 2.22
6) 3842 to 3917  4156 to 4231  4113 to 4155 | -4.4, 2.94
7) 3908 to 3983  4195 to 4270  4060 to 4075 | -4.5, 2.45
